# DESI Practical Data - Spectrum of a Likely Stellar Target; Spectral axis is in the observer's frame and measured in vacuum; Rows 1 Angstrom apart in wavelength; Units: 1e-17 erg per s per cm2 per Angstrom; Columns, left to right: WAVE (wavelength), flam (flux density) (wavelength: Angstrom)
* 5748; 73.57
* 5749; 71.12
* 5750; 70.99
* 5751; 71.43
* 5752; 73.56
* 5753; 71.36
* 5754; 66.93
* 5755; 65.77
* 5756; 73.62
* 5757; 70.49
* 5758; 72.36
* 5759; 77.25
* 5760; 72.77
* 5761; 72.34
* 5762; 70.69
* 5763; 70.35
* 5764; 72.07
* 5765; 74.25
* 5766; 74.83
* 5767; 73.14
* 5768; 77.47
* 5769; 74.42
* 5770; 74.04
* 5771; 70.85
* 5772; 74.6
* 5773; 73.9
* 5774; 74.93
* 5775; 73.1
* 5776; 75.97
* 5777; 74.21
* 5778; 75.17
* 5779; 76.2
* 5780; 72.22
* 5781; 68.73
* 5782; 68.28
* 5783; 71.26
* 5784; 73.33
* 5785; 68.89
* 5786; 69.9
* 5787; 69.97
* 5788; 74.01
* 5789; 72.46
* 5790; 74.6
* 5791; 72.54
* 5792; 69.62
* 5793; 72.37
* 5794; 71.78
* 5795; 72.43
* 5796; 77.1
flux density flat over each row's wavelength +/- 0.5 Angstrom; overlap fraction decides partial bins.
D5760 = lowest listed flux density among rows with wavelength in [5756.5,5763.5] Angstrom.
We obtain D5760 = 70.35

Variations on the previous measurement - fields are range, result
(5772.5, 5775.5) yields 73.1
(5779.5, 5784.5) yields 68.28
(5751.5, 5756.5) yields 65.77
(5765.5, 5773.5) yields 70.85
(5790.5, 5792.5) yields 69.62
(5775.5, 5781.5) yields 68.73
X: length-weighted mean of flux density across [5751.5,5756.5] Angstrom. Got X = 70.2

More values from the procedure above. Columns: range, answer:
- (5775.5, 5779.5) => 75.4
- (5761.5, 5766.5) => 72.4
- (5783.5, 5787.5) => 70.5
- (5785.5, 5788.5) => 71.3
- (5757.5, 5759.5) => 74.8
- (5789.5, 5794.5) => 72.2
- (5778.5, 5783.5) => 71.3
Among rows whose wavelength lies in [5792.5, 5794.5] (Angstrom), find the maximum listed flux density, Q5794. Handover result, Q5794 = 72.37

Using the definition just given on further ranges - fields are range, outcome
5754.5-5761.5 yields 77.25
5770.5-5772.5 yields 74.6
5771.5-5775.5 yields 74.93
